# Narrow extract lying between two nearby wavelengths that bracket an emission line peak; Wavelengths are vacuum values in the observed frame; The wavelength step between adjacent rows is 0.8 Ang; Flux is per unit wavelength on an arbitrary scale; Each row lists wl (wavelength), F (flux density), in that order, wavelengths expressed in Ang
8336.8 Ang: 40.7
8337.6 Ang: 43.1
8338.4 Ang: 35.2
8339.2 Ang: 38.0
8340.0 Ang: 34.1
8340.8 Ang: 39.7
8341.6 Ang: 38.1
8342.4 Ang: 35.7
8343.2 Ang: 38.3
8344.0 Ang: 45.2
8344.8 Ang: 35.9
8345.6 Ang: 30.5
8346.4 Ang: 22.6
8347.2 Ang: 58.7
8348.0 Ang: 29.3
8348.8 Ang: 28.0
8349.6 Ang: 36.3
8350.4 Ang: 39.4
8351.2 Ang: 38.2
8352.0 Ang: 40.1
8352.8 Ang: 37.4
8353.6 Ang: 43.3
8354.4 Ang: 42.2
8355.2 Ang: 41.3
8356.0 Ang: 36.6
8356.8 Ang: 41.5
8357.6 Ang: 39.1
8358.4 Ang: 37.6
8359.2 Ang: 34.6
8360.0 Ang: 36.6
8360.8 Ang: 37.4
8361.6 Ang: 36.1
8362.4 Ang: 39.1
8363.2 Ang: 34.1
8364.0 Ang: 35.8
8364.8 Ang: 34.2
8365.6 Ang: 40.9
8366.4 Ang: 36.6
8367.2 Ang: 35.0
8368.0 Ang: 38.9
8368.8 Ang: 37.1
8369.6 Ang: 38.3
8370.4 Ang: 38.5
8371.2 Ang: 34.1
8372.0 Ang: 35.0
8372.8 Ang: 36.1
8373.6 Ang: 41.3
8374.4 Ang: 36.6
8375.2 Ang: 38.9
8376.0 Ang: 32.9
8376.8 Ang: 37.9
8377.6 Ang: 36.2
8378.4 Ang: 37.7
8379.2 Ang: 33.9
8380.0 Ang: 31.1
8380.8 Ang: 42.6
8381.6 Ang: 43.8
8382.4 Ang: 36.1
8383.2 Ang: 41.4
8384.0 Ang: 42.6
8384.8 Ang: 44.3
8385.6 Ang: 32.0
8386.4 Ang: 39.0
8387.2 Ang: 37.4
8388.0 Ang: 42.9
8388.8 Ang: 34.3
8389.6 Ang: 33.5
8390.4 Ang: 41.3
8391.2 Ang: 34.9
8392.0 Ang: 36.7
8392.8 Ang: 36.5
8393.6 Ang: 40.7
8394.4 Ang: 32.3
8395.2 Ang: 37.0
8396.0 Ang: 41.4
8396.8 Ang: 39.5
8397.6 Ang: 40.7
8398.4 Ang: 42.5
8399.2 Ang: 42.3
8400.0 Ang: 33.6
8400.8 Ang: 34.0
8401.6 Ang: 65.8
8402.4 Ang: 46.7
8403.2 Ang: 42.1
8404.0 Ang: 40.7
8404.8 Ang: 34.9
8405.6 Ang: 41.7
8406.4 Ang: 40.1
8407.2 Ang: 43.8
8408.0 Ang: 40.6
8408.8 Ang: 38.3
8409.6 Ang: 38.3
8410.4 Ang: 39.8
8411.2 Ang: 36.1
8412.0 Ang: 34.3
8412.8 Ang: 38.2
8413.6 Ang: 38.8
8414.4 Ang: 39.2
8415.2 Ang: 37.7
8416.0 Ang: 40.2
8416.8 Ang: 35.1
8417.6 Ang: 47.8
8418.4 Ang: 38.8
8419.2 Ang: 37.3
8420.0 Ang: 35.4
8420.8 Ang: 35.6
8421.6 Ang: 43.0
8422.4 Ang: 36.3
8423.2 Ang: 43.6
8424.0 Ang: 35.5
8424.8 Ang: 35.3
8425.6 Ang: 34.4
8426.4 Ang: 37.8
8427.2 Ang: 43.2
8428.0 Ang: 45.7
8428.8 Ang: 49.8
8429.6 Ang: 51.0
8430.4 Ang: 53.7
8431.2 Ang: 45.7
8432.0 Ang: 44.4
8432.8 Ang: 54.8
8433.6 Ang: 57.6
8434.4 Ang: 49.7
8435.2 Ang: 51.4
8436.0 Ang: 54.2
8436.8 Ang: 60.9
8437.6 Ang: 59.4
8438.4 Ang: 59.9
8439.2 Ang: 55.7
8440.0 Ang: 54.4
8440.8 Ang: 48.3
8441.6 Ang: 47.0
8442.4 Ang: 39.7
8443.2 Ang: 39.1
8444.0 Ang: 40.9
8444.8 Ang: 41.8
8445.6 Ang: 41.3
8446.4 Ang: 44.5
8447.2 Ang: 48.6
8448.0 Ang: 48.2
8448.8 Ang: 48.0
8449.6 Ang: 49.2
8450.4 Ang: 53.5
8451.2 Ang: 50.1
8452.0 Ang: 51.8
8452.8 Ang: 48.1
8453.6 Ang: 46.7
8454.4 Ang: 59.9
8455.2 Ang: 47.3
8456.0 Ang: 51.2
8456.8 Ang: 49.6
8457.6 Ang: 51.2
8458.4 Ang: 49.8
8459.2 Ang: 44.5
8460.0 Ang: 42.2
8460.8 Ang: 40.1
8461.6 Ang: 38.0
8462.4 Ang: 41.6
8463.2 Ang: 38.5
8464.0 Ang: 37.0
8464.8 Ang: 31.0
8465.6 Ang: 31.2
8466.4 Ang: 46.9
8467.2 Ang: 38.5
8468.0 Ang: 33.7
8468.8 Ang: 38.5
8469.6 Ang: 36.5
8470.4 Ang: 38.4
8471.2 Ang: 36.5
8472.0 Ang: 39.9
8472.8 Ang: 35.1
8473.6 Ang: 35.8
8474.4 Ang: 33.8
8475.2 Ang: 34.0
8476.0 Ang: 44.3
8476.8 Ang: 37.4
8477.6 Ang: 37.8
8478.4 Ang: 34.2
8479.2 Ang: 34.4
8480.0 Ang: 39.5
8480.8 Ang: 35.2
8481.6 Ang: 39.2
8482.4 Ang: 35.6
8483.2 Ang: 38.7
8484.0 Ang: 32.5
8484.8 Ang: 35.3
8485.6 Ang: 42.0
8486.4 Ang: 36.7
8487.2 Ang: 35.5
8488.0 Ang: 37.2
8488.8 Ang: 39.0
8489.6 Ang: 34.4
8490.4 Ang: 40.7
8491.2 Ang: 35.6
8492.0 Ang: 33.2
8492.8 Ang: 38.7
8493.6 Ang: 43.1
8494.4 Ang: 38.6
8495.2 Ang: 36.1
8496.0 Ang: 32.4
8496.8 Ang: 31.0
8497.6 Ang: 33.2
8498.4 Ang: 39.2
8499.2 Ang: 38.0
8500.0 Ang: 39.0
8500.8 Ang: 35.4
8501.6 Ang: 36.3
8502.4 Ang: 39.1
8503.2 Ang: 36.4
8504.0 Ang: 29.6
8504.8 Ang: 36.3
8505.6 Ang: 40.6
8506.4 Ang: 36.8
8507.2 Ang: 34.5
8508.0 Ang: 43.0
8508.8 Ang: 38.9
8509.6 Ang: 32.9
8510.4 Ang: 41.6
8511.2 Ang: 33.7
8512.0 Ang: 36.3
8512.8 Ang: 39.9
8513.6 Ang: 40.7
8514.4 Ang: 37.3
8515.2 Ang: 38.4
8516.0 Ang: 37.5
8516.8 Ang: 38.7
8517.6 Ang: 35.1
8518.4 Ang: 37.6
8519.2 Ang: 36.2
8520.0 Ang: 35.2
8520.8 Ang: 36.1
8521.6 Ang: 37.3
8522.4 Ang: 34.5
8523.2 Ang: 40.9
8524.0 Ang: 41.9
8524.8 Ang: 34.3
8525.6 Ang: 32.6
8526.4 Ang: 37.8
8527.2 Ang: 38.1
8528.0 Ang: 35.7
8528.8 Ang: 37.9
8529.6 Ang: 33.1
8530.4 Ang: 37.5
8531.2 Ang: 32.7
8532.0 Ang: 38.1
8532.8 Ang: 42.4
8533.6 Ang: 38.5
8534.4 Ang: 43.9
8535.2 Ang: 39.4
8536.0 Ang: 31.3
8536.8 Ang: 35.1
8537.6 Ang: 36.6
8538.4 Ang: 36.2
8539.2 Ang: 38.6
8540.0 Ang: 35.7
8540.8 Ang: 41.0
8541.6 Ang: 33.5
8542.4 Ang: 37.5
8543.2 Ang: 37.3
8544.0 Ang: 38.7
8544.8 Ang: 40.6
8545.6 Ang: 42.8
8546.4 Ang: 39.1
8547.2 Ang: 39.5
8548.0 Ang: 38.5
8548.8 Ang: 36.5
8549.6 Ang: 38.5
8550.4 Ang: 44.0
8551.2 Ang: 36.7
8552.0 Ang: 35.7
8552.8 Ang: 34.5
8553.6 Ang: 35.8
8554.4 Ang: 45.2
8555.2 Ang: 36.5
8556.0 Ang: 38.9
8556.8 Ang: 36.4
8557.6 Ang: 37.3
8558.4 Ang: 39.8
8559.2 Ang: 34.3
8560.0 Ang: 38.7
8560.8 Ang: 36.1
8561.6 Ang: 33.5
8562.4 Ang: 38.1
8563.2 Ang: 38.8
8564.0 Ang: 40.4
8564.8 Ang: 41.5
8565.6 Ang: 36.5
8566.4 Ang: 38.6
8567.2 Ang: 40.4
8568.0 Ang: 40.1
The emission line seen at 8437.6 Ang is [S II]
